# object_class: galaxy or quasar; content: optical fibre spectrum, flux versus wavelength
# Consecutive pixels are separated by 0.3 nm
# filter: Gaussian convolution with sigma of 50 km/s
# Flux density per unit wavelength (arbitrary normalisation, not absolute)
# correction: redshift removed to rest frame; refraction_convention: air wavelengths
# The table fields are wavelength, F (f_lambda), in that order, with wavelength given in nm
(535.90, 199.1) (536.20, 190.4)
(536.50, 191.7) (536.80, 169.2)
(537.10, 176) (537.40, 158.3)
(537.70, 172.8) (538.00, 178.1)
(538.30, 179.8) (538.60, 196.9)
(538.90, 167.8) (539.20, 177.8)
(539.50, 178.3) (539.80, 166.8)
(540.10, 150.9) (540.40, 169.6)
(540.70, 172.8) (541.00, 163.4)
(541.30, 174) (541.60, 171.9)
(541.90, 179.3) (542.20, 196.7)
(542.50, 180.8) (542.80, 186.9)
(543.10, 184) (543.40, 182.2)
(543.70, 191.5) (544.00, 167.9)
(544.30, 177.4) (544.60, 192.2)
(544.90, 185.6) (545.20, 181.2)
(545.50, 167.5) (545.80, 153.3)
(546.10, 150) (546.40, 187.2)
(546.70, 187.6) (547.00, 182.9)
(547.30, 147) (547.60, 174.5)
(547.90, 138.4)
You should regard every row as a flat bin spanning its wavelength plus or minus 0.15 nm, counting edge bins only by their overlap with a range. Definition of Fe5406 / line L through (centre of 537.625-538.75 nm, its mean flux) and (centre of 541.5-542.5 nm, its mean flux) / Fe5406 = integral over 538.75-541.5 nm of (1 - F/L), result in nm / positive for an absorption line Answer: 0.20 nm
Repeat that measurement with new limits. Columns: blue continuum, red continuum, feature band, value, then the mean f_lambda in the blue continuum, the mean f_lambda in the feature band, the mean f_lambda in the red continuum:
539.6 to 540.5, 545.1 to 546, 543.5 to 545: -0.16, 163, 183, 166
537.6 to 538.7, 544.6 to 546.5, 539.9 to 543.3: 0.03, 182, 175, 172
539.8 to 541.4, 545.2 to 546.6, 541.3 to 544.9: -0.35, 166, 183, 167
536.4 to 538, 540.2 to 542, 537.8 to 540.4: -0.03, 173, 174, 171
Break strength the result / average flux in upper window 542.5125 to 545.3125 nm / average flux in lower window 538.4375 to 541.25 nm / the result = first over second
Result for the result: 1.1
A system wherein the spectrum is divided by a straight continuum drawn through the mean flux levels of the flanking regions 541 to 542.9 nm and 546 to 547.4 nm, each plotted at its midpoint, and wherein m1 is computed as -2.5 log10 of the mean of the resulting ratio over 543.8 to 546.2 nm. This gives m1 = 0.02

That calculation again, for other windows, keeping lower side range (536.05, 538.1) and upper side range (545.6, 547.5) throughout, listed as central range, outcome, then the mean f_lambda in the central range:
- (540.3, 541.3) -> 0.025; 169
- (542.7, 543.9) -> -0.087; 185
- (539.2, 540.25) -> 0.046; 167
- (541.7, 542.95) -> -0.082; 185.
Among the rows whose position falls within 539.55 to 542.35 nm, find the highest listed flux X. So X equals 196.7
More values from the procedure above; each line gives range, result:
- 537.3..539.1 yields 196.9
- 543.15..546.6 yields 192.2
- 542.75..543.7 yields 191.5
